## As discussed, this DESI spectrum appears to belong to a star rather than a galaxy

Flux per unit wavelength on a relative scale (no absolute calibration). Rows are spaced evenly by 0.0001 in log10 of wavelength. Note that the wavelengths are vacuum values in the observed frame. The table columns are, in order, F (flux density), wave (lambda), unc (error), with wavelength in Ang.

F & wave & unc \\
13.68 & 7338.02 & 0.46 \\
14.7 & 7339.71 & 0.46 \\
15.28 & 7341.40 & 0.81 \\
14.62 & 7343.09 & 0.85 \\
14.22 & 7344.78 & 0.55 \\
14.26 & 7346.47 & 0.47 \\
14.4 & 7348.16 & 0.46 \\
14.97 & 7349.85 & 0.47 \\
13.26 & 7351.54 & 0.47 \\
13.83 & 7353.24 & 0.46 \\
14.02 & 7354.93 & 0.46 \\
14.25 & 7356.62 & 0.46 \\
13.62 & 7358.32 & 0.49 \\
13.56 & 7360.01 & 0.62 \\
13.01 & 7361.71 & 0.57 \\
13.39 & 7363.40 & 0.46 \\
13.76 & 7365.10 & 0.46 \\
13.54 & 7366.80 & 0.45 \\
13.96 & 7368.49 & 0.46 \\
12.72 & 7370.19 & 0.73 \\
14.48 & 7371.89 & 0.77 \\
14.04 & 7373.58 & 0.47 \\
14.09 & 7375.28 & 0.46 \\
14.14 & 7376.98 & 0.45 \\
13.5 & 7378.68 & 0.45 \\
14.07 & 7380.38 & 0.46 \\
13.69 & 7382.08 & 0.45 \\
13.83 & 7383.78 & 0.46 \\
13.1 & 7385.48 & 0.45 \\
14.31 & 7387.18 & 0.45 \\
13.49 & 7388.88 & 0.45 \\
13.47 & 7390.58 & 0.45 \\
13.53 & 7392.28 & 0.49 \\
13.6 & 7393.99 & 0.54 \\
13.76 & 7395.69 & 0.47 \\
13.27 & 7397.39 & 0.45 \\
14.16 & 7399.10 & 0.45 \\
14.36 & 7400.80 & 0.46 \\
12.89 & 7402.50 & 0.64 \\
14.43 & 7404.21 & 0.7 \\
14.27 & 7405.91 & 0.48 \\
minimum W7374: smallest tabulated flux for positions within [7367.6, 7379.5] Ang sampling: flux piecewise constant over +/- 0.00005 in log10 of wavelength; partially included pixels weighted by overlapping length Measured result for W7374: 12.72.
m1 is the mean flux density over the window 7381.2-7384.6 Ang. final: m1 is 13.8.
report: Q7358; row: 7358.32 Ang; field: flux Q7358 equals 13.62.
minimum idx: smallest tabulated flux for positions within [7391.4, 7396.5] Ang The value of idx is 13.53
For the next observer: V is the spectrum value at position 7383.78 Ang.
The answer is 13.83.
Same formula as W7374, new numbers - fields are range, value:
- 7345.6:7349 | 14.26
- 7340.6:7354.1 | 13.26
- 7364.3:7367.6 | 13.54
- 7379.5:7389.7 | 13.1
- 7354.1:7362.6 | 13.01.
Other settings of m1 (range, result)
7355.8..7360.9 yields 13.8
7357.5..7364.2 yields 13.4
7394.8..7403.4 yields 13.7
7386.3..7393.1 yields 13.7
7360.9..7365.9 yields 13.4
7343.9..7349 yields 14.3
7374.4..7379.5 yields 13.9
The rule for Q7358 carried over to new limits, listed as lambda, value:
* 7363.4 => 13.39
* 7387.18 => 14.31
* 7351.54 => 13.26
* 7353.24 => 13.83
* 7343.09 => 14.62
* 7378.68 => 13.5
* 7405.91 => 14.27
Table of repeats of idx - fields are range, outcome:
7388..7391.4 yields 13.47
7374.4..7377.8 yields 14.09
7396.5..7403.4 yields 12.89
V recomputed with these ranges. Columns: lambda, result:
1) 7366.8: 13.54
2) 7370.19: 12.72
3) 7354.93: 14.02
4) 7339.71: 14.7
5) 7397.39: 13.27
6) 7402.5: 12.89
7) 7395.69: 13.76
